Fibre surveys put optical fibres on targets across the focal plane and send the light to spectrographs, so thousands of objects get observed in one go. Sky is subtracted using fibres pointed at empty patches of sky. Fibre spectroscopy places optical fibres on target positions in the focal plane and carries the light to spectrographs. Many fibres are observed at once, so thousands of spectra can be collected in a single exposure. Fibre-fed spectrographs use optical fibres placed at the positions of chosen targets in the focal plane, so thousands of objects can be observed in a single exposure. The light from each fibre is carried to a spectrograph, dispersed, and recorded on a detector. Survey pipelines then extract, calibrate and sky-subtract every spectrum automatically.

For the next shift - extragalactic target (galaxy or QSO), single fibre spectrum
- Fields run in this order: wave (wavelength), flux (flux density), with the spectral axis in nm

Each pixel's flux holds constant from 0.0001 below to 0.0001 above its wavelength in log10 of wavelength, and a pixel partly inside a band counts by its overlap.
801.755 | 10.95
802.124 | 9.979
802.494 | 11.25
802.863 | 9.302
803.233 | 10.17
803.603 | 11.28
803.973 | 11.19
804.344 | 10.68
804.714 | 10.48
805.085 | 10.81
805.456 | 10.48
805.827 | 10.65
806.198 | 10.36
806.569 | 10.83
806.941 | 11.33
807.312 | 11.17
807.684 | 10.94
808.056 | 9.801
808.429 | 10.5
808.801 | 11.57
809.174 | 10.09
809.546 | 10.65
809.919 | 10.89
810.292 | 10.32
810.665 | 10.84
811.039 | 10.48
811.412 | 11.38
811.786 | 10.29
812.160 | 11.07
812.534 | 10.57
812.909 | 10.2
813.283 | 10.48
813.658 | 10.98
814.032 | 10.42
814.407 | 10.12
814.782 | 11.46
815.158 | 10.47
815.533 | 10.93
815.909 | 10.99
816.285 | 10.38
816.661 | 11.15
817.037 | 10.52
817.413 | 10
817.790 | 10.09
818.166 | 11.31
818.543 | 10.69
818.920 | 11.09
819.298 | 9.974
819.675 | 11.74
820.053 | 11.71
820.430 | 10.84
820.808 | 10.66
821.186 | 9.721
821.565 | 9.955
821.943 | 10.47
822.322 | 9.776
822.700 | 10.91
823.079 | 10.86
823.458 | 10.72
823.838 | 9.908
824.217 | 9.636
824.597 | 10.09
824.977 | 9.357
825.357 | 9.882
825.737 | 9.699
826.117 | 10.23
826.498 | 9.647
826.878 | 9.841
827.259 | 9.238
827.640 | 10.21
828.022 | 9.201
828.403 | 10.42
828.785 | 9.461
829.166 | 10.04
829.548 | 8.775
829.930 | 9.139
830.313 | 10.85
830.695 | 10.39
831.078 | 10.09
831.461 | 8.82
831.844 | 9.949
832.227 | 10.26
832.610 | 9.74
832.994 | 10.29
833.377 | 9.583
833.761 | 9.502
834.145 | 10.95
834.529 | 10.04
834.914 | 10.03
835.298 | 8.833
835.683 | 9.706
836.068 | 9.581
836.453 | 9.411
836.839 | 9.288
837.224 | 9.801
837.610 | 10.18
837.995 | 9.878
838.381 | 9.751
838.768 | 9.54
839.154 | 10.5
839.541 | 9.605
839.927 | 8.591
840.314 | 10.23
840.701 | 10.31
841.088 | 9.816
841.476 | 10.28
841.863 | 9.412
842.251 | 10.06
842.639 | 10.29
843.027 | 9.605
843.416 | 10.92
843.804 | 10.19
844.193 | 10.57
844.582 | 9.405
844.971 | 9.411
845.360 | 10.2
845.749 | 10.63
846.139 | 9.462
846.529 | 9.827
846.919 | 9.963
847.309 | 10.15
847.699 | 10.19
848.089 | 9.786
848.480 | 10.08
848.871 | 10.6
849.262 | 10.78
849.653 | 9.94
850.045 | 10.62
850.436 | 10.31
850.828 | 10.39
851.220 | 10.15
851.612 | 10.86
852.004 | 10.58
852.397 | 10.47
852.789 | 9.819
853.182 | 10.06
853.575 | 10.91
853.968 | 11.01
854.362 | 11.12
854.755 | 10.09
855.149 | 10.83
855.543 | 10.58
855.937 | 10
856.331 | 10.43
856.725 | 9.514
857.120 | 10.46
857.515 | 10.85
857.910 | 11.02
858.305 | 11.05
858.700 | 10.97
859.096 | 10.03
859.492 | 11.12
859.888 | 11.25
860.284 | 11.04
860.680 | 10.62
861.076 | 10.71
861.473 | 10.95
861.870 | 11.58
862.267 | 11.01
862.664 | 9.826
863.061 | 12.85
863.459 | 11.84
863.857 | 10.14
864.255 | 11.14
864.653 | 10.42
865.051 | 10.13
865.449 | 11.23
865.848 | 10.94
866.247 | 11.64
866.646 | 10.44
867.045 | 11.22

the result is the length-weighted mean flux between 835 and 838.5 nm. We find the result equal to 9.62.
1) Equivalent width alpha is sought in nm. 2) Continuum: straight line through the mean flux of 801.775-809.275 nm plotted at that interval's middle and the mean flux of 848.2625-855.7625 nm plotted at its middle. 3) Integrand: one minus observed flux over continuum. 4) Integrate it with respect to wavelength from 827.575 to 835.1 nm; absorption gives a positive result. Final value 0.48 nm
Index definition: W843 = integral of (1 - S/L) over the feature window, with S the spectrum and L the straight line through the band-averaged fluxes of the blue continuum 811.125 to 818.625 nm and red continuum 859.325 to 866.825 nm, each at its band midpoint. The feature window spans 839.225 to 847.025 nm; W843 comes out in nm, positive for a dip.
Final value 0.66 nm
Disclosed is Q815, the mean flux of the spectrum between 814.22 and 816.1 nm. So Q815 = 10.8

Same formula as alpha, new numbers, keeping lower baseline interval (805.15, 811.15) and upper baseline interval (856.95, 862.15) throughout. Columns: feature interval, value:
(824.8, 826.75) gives 0.18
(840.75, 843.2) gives 0.20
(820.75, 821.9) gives 0.07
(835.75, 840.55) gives 0.49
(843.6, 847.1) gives 0.28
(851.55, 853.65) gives 0.09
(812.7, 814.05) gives 0.02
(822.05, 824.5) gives 0.10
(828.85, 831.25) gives 0.20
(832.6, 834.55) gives 0.14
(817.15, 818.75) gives 0.03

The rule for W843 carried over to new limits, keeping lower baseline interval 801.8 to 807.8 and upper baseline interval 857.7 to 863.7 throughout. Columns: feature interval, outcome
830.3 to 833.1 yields 0.225 nm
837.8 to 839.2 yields 0.135 nm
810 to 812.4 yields -0.001 nm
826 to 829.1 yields 0.301 nm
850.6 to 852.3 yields 0.077 nm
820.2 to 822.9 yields 0.110 nm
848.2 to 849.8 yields 0.094 nm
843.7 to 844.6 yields 0.064 nm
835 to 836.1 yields 0.150 nm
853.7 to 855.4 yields 0.038 nm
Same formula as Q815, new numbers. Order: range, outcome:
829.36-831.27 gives 9.85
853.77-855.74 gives 10.7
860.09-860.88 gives 10.8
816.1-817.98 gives 10.4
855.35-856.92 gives 10.1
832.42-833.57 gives 9.87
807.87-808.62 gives 10.2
